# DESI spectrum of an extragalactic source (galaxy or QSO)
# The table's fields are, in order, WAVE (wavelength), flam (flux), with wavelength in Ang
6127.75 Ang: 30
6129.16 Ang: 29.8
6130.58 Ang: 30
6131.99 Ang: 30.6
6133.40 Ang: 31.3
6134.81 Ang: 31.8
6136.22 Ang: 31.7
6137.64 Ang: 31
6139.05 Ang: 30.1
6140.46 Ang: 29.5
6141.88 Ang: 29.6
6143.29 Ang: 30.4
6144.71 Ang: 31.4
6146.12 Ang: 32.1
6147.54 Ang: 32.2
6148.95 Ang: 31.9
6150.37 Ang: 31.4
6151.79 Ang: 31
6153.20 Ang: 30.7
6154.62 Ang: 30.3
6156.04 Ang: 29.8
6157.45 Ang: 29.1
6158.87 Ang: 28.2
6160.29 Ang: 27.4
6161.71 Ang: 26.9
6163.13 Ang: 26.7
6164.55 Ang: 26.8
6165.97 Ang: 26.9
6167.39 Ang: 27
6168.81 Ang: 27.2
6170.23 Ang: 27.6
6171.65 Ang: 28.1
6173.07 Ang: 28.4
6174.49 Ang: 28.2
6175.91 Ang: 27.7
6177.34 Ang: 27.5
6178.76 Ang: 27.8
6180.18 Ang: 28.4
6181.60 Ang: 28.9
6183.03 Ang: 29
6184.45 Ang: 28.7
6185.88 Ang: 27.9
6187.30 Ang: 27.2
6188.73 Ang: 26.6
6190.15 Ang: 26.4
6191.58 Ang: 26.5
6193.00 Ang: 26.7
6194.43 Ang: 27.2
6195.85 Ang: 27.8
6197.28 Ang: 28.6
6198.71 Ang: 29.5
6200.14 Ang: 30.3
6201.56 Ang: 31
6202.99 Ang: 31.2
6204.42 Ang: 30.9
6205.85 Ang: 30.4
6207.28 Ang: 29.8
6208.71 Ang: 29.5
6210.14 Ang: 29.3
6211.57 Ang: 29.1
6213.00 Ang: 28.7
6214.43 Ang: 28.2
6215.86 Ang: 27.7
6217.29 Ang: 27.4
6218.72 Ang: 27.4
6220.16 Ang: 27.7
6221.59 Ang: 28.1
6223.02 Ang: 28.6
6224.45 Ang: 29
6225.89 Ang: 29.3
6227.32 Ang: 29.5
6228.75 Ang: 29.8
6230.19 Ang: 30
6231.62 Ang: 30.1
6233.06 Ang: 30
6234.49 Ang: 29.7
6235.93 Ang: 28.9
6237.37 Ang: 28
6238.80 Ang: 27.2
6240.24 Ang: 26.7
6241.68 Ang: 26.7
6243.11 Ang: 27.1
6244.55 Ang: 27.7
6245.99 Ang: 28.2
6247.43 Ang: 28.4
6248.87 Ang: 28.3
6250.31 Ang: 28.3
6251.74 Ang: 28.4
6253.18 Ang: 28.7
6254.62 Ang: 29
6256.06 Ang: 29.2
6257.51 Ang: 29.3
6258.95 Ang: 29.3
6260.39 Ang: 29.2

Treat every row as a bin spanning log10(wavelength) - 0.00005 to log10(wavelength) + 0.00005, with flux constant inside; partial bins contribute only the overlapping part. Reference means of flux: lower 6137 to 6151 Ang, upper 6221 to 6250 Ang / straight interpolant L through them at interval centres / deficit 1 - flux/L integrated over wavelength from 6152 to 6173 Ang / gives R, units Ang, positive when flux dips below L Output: 1.6 Ang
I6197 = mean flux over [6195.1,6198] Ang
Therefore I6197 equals 28.2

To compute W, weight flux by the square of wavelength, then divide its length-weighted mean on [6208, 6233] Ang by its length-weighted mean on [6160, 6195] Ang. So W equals 1.06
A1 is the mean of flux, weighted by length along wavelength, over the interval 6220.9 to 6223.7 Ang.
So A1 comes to 28.4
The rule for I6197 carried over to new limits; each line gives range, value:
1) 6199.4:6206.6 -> 30.8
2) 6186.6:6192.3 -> 26.7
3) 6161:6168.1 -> 26.8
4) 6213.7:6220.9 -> 27.7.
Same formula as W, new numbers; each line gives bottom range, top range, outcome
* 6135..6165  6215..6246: 0.97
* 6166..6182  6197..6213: 1.09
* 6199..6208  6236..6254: 0.92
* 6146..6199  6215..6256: 1.02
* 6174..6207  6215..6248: 1.01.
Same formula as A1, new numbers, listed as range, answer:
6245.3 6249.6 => 28.3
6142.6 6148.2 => 31.5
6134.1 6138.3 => 31.5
